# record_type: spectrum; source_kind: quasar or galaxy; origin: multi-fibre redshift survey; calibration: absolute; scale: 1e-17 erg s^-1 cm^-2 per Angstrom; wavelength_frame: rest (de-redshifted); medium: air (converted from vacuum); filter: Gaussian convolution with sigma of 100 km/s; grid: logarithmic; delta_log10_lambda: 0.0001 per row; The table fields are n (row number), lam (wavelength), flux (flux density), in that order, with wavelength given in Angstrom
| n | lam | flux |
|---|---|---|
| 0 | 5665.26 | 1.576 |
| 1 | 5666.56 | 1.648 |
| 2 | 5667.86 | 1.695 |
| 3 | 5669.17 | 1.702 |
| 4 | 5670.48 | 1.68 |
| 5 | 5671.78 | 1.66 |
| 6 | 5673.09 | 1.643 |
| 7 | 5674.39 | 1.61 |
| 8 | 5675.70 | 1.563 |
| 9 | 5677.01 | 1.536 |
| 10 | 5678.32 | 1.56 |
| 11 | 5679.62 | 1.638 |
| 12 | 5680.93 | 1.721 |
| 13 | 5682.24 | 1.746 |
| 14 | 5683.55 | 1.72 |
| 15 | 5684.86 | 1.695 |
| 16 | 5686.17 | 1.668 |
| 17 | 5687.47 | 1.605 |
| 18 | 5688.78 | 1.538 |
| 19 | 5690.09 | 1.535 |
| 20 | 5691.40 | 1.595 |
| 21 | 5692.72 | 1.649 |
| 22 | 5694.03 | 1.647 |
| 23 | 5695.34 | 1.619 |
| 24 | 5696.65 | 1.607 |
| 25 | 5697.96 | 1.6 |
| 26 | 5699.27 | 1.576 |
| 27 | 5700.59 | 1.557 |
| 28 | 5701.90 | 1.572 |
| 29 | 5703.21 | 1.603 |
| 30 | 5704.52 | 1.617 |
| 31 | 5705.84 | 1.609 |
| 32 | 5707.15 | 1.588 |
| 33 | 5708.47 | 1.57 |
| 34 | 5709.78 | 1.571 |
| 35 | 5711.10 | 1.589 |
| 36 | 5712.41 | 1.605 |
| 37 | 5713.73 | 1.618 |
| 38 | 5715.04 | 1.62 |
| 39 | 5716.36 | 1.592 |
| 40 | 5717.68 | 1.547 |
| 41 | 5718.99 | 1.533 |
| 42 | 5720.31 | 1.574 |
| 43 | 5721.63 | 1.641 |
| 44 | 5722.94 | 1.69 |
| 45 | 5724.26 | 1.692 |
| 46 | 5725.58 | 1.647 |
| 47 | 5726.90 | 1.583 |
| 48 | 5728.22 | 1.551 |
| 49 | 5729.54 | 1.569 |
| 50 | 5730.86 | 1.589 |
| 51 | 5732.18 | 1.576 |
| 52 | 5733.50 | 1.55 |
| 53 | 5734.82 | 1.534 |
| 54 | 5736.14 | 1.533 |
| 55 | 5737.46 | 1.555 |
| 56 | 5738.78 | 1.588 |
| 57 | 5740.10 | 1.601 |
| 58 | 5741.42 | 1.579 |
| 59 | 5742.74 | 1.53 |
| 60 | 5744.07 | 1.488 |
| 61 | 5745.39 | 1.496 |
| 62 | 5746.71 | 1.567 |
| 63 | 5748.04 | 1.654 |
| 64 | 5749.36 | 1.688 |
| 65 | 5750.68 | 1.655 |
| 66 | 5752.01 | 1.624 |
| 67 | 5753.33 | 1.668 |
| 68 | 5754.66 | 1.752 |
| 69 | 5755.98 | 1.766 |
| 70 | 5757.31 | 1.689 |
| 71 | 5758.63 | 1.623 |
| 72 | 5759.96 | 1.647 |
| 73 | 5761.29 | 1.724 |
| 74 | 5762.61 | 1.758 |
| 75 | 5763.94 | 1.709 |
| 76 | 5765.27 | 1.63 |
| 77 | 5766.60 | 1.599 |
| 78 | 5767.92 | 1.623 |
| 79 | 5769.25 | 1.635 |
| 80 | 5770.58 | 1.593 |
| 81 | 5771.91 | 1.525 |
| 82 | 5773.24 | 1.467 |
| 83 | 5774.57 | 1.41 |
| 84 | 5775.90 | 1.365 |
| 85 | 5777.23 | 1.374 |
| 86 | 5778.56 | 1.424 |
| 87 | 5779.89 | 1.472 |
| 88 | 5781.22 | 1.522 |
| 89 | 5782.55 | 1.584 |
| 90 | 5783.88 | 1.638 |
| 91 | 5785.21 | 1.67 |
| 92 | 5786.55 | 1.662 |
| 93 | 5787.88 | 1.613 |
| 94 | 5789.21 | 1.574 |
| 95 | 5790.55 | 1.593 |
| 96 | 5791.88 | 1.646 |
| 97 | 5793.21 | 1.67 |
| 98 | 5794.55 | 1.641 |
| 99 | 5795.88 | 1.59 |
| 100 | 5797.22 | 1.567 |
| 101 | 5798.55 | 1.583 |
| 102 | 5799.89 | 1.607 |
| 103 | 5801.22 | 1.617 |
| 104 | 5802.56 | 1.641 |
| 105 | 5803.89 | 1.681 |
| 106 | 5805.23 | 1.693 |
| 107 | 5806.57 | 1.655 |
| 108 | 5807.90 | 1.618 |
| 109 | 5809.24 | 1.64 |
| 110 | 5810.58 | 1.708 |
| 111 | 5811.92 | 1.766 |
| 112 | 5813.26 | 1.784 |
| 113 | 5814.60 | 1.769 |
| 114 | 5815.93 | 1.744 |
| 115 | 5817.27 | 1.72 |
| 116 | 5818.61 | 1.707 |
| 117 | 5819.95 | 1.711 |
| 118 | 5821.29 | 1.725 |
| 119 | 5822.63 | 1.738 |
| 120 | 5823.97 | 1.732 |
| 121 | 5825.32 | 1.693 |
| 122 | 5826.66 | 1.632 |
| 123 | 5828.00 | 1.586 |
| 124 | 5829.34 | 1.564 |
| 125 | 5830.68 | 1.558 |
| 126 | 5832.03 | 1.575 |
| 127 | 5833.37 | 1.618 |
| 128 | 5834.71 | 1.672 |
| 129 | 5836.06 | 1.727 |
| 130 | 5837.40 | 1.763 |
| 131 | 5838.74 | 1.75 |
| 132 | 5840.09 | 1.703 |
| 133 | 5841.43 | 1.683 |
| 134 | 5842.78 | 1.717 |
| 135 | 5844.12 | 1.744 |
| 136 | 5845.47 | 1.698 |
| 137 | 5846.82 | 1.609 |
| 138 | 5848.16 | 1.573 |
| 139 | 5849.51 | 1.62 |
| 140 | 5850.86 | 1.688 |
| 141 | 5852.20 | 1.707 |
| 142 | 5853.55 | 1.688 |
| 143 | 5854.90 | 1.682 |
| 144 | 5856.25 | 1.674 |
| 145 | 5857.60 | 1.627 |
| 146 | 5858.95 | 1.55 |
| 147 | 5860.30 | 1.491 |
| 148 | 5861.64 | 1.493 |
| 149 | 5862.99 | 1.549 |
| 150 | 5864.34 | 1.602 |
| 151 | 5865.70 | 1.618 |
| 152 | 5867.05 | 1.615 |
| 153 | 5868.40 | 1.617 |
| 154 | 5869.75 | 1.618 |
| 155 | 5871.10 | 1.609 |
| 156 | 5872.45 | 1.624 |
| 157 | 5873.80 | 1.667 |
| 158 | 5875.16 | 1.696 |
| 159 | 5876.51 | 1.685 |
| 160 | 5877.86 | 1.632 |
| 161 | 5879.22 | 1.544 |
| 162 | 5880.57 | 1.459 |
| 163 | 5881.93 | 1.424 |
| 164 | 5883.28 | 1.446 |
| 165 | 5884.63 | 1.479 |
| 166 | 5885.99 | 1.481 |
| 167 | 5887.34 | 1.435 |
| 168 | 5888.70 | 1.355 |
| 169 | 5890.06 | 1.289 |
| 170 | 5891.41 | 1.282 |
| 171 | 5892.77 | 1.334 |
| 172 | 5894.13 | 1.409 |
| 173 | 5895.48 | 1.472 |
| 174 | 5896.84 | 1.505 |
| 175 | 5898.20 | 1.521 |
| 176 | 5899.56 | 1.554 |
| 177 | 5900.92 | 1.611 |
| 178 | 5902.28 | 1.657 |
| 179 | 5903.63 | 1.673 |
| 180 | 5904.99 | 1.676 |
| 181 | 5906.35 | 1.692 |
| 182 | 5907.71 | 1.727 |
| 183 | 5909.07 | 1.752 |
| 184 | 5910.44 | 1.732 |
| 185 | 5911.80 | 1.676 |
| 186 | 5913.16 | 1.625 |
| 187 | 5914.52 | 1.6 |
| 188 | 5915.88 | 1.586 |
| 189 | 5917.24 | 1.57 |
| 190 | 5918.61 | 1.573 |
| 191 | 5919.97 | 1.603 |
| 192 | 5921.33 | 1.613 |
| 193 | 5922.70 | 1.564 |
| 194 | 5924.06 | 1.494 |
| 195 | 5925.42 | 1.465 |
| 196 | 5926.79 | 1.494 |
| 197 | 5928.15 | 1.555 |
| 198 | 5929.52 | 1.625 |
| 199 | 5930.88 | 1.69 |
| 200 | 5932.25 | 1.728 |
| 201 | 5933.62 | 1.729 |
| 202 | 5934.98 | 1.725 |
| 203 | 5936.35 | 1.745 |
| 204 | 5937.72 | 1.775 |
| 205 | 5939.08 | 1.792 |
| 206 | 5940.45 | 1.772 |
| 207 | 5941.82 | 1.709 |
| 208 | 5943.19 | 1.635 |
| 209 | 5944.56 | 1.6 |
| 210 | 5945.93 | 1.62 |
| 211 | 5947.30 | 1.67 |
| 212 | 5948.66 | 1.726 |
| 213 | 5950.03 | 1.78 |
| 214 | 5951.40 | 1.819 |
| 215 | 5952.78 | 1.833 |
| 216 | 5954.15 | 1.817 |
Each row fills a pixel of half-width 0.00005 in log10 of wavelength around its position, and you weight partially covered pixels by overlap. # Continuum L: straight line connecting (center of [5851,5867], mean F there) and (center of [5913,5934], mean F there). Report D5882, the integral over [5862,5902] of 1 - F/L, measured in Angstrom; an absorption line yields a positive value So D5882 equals 2.02 Angstrom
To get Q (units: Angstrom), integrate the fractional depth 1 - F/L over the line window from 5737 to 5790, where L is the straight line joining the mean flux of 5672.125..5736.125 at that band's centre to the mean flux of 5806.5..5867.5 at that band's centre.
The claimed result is 1.20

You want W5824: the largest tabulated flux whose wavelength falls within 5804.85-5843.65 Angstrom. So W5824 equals 1.784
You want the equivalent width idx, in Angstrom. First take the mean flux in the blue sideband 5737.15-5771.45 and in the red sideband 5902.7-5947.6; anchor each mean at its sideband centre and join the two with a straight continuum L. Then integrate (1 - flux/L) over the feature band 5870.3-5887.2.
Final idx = 0.9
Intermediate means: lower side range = 1.63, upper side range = 1.65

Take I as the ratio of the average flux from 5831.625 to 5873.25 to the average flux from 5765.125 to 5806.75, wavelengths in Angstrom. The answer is 1.0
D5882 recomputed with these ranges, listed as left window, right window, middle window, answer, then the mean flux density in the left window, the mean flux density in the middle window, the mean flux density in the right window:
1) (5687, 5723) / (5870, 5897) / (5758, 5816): -2.49 Angstrom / 1.59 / 1.61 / 1.49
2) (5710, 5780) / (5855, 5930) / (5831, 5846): -1.13 Angstrom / 1.59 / 1.69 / 1.56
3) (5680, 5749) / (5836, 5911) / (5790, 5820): -1.36 Angstrom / 1.6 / 1.67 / 1.59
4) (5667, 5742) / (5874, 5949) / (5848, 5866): -0.19 Angstrom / 1.61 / 1.61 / 1.59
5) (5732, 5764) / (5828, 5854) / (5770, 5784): 1.31 Angstrom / 1.62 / 1.48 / 1.66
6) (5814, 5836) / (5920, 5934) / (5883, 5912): 1.47 Angstrom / 1.67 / 1.53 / 1.59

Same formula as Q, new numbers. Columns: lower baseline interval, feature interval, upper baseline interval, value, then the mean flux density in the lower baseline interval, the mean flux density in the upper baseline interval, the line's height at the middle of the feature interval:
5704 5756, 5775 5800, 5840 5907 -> 0.4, 1.6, 1.57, 1.59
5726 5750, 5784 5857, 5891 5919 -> -4.1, 1.57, 1.58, 1.58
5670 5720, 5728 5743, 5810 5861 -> 0.6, 1.61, 1.68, 1.63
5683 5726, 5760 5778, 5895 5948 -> 0.5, 1.61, 1.64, 1.62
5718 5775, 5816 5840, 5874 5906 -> -1.9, 1.61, 1.51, 1.55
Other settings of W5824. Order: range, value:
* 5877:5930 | 1.752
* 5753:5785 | 1.766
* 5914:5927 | 1.613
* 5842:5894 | 1.744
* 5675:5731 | 1.746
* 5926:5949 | 1.792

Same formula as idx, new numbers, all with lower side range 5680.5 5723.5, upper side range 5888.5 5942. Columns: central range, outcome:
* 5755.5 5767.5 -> -0.5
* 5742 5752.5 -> 0.1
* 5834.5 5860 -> -1.1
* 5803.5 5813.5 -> -0.5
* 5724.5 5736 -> 0.2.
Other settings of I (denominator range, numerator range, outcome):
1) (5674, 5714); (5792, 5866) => 1.03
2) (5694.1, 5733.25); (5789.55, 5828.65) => 1.05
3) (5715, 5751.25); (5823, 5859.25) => 1.05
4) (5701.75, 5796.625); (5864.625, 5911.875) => 0.98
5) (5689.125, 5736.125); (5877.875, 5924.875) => 0.97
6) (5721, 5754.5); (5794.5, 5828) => 1.05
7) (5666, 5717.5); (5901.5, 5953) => 1.03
